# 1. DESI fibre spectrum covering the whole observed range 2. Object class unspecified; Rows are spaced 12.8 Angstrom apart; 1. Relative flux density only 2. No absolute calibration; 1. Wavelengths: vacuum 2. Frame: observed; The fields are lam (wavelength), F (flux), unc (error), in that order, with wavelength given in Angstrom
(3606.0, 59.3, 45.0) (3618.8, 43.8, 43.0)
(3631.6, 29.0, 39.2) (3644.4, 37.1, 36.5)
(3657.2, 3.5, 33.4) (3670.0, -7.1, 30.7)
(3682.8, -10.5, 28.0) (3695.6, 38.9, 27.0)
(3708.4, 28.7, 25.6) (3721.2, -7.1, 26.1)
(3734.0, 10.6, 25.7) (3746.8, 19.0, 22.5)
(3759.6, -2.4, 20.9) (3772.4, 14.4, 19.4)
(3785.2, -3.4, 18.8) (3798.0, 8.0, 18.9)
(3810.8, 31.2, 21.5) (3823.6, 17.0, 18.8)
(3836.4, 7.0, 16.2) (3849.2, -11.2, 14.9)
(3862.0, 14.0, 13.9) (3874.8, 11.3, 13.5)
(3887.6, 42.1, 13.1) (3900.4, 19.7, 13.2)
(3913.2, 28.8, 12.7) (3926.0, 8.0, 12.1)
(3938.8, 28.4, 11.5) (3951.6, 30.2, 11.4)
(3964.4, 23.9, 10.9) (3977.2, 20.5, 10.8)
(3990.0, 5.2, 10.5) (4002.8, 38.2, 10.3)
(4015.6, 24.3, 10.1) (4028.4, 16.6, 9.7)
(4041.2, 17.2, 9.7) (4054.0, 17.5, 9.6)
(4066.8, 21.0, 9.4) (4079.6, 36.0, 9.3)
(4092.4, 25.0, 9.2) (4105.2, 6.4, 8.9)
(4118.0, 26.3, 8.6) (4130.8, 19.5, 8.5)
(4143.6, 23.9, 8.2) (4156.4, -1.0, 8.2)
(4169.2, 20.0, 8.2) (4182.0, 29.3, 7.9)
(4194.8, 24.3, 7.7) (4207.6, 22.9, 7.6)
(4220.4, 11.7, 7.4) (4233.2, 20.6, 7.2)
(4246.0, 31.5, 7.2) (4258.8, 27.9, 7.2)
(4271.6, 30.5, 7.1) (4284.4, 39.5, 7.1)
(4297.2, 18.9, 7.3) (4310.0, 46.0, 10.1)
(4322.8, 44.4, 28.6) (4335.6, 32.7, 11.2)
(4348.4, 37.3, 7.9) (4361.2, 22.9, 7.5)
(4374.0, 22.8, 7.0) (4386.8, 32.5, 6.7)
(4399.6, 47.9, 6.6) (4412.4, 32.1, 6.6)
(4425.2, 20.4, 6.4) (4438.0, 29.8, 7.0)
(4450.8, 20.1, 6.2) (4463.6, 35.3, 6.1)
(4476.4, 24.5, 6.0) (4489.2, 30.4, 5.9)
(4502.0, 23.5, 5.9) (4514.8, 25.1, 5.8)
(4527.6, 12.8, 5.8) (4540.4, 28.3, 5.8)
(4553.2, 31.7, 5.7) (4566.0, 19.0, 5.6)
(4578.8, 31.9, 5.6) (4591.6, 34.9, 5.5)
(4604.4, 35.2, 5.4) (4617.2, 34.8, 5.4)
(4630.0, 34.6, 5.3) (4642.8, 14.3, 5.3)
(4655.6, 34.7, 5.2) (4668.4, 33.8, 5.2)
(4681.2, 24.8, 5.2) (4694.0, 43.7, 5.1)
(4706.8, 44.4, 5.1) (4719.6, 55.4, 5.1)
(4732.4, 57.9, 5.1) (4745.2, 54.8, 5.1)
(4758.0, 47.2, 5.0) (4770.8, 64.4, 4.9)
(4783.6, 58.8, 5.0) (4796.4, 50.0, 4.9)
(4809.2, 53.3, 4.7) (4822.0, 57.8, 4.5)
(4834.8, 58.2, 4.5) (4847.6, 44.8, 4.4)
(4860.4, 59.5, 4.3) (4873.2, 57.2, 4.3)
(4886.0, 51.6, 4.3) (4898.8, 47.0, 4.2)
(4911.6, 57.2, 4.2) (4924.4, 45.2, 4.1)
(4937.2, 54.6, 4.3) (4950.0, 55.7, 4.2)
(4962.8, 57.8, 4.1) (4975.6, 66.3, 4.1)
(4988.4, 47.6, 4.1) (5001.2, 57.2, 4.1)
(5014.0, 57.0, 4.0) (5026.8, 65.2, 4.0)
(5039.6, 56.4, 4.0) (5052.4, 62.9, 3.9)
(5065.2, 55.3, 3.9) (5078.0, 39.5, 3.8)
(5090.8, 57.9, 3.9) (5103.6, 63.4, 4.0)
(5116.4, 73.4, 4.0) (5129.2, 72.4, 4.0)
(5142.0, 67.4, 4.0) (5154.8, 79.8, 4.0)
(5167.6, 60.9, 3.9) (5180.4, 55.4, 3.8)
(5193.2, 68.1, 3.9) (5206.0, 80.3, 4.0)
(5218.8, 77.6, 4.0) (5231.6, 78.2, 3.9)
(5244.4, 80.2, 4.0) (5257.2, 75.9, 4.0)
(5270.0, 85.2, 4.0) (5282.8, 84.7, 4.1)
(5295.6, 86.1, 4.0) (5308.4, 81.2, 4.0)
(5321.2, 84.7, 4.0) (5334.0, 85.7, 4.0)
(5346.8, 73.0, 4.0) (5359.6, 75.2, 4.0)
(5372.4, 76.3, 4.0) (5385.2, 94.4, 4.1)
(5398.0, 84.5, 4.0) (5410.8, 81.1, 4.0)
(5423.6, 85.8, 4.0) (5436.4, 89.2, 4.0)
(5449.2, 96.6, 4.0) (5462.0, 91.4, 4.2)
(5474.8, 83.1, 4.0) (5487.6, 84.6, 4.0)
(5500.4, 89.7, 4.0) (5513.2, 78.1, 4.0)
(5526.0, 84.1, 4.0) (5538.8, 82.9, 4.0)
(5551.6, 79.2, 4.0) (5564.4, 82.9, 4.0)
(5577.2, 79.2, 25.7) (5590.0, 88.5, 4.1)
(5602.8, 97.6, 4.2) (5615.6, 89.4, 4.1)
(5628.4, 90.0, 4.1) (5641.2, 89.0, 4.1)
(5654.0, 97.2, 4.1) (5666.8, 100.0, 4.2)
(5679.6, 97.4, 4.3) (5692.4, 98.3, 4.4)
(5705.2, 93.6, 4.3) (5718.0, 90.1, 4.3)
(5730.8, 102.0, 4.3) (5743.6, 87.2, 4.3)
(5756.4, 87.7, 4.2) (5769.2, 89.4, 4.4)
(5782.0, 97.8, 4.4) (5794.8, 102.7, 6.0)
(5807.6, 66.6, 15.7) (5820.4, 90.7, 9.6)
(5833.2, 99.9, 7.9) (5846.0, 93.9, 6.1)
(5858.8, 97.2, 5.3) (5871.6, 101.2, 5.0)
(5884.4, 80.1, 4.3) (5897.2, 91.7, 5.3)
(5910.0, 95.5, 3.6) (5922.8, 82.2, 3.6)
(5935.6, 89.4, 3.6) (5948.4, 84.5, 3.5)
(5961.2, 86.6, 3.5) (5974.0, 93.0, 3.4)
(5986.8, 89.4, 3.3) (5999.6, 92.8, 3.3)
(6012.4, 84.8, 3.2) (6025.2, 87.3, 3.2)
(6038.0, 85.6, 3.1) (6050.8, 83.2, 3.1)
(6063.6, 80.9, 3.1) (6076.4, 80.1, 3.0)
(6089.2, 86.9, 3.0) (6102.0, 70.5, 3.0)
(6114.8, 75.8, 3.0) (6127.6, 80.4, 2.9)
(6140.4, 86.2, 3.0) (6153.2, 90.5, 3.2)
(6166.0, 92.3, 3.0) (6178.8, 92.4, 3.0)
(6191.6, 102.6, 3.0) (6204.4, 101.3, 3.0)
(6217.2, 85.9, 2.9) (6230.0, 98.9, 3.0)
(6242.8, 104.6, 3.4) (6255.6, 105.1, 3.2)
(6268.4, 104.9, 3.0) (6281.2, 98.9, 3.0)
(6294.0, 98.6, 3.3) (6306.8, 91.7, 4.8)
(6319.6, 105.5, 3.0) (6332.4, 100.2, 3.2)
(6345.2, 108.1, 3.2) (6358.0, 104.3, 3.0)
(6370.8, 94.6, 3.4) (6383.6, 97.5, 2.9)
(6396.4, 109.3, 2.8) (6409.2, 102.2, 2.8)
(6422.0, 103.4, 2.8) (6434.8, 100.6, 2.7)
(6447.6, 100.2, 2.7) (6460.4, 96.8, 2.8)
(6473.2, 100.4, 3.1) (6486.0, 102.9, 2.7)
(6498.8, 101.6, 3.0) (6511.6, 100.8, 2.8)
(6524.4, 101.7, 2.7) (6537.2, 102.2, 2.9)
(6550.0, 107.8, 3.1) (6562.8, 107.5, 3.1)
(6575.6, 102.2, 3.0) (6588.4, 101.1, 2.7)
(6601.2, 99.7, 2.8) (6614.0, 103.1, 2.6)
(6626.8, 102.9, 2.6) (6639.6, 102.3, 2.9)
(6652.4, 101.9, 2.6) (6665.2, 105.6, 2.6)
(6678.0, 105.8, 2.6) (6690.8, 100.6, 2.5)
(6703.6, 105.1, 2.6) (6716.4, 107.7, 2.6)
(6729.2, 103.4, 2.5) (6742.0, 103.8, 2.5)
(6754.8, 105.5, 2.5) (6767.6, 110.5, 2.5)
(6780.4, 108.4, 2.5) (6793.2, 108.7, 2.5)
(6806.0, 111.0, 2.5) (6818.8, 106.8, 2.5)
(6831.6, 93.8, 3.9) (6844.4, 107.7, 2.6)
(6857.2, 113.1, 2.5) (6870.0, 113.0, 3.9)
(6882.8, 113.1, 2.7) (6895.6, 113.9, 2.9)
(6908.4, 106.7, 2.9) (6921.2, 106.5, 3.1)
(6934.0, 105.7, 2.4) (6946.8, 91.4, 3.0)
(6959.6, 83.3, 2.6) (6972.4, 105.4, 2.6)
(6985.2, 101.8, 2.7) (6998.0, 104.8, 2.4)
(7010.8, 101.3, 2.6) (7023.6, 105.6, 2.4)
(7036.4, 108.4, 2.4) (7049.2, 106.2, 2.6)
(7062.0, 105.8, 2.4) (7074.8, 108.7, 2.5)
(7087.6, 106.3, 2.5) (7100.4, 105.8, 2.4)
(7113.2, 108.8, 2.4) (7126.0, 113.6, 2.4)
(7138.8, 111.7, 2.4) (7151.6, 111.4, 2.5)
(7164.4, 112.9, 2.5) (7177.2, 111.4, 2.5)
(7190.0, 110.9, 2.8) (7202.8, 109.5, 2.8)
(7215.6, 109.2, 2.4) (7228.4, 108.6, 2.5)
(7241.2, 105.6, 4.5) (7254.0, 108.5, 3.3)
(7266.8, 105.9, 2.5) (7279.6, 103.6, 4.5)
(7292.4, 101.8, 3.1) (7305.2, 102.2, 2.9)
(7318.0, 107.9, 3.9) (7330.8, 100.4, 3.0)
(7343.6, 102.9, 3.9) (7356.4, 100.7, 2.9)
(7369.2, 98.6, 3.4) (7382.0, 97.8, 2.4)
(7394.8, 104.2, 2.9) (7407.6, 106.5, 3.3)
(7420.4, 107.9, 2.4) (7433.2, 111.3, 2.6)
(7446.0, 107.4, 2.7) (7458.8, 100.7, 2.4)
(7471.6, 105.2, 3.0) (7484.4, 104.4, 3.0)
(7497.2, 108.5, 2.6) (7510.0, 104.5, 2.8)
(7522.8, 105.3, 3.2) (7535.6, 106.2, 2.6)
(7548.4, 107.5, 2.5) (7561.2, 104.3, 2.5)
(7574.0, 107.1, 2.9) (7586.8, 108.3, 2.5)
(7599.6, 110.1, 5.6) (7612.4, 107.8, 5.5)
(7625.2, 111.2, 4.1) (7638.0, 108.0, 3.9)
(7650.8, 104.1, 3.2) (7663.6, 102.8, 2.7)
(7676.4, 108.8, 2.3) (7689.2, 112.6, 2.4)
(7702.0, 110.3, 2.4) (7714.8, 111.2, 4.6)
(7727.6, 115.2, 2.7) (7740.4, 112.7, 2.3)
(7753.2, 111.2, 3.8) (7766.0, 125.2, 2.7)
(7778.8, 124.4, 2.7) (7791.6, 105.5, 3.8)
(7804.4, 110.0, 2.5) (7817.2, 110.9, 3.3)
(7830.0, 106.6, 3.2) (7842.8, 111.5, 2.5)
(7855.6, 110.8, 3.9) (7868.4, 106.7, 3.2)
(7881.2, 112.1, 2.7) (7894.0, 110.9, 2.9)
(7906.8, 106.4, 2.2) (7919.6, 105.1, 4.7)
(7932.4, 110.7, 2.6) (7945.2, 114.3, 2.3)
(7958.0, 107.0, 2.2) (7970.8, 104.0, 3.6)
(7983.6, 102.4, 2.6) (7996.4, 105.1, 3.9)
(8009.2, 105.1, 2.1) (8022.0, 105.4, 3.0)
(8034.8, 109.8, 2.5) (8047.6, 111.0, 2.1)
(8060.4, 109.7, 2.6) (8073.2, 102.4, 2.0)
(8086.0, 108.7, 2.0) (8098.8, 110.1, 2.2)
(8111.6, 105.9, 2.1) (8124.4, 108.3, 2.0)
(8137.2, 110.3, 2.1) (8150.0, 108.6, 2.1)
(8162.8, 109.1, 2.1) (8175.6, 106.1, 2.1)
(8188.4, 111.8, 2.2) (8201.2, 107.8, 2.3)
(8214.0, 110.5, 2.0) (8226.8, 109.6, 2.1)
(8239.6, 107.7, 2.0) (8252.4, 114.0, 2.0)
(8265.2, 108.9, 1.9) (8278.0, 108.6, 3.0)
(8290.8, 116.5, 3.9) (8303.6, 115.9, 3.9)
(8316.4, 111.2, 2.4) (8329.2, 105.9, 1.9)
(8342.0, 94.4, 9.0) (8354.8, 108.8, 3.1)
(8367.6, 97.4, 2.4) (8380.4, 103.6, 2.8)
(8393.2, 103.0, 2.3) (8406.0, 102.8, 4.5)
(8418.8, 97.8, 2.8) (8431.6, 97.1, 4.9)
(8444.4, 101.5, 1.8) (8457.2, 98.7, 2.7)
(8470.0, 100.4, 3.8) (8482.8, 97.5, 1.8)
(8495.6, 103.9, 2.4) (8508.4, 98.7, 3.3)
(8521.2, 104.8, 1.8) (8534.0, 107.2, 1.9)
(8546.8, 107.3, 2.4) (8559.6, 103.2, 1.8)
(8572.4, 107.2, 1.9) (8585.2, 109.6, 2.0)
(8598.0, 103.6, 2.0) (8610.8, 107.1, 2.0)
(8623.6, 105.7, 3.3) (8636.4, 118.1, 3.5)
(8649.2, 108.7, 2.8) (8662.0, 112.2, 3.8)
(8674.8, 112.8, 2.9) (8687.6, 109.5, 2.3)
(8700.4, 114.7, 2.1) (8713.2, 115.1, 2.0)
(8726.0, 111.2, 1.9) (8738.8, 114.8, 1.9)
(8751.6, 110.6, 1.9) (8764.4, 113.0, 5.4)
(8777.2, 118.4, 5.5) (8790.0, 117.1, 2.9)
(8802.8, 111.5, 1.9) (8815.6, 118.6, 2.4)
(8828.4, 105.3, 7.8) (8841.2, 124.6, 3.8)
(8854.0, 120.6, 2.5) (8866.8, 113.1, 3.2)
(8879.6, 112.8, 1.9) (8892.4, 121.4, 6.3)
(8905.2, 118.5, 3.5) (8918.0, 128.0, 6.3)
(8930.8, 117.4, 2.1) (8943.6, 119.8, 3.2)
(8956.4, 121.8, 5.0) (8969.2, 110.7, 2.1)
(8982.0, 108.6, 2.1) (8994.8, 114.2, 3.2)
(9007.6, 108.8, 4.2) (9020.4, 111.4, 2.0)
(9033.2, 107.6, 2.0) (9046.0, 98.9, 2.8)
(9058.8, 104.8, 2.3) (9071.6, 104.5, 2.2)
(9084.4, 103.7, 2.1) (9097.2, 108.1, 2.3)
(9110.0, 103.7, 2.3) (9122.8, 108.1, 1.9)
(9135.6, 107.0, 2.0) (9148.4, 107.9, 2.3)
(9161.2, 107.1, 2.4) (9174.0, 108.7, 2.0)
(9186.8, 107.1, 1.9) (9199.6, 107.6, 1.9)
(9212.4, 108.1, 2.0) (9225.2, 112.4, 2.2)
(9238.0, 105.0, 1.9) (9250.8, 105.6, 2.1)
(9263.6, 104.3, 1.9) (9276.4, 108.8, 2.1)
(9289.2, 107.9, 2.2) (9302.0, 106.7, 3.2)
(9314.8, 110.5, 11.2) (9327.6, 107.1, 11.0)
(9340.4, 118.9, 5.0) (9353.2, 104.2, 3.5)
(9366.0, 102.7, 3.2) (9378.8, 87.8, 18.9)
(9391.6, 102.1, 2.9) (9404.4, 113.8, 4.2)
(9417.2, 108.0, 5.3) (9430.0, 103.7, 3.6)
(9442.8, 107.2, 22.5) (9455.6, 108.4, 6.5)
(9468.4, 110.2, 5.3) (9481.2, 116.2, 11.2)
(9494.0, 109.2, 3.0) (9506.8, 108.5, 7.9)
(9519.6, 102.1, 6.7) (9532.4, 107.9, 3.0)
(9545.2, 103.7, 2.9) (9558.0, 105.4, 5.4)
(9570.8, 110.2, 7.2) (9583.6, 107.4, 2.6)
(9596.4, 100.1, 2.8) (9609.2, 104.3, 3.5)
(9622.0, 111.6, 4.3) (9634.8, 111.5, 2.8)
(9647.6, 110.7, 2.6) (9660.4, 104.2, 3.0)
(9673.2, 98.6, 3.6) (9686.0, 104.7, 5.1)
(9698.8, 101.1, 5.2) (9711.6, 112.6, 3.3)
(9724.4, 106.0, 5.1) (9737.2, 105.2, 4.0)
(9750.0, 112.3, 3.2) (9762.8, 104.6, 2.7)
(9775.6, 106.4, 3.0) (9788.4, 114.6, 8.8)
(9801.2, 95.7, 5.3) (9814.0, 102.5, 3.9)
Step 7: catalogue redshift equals 0.180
